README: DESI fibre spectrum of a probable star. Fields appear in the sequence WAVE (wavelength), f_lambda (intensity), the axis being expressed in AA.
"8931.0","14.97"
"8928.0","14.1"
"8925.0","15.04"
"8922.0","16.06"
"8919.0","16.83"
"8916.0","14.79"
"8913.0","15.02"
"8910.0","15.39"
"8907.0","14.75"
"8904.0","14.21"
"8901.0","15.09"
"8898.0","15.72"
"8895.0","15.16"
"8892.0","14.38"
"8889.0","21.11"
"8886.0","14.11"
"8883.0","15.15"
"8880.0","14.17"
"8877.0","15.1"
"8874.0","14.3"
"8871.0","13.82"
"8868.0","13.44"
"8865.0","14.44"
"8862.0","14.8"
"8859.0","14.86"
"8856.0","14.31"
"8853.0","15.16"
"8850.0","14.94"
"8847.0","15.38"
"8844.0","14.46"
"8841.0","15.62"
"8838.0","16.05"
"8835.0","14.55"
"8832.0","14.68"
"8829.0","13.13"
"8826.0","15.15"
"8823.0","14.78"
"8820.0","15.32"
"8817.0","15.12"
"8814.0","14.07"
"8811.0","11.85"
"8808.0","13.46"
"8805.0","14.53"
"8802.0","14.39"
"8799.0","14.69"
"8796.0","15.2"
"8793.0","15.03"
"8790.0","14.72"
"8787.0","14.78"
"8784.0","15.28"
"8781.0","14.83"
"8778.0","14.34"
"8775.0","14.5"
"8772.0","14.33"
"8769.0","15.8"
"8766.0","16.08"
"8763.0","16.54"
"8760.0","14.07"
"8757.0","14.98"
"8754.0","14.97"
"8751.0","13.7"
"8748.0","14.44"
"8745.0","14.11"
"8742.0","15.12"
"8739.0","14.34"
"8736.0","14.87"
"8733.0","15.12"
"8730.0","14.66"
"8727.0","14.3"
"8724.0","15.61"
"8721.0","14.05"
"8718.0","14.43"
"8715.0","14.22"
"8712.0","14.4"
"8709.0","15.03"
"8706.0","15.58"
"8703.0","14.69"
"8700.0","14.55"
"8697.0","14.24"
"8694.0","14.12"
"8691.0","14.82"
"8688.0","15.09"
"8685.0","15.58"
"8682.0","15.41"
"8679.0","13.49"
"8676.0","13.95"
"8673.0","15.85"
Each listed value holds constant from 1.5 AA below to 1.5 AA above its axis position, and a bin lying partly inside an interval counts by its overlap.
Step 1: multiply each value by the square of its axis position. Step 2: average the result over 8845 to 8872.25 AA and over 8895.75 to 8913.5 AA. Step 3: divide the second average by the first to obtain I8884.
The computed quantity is 1.04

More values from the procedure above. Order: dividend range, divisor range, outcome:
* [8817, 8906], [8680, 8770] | 1.04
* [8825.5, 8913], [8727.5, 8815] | 1.04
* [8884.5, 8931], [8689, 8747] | 1.10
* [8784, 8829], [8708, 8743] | 1.01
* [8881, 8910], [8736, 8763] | 1.10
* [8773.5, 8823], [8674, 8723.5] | 1.01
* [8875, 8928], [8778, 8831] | 1.08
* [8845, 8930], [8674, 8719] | 1.07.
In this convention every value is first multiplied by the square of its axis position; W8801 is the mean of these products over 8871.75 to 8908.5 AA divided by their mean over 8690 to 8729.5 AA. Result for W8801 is 1.1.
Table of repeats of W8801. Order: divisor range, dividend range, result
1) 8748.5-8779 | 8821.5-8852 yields 1.01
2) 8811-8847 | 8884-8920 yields 1.07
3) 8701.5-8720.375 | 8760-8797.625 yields 1.04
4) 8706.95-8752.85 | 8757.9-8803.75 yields 1.04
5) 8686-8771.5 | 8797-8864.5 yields 1.01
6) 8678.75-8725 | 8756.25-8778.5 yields 1.04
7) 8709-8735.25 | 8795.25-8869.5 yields 1.02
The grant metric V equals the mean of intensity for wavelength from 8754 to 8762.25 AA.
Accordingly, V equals 14.8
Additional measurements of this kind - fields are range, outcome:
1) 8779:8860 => 14.7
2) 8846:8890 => 14.9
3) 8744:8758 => 14.4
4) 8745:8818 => 14.6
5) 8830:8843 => 15.1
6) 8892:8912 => 15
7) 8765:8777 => 15.1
